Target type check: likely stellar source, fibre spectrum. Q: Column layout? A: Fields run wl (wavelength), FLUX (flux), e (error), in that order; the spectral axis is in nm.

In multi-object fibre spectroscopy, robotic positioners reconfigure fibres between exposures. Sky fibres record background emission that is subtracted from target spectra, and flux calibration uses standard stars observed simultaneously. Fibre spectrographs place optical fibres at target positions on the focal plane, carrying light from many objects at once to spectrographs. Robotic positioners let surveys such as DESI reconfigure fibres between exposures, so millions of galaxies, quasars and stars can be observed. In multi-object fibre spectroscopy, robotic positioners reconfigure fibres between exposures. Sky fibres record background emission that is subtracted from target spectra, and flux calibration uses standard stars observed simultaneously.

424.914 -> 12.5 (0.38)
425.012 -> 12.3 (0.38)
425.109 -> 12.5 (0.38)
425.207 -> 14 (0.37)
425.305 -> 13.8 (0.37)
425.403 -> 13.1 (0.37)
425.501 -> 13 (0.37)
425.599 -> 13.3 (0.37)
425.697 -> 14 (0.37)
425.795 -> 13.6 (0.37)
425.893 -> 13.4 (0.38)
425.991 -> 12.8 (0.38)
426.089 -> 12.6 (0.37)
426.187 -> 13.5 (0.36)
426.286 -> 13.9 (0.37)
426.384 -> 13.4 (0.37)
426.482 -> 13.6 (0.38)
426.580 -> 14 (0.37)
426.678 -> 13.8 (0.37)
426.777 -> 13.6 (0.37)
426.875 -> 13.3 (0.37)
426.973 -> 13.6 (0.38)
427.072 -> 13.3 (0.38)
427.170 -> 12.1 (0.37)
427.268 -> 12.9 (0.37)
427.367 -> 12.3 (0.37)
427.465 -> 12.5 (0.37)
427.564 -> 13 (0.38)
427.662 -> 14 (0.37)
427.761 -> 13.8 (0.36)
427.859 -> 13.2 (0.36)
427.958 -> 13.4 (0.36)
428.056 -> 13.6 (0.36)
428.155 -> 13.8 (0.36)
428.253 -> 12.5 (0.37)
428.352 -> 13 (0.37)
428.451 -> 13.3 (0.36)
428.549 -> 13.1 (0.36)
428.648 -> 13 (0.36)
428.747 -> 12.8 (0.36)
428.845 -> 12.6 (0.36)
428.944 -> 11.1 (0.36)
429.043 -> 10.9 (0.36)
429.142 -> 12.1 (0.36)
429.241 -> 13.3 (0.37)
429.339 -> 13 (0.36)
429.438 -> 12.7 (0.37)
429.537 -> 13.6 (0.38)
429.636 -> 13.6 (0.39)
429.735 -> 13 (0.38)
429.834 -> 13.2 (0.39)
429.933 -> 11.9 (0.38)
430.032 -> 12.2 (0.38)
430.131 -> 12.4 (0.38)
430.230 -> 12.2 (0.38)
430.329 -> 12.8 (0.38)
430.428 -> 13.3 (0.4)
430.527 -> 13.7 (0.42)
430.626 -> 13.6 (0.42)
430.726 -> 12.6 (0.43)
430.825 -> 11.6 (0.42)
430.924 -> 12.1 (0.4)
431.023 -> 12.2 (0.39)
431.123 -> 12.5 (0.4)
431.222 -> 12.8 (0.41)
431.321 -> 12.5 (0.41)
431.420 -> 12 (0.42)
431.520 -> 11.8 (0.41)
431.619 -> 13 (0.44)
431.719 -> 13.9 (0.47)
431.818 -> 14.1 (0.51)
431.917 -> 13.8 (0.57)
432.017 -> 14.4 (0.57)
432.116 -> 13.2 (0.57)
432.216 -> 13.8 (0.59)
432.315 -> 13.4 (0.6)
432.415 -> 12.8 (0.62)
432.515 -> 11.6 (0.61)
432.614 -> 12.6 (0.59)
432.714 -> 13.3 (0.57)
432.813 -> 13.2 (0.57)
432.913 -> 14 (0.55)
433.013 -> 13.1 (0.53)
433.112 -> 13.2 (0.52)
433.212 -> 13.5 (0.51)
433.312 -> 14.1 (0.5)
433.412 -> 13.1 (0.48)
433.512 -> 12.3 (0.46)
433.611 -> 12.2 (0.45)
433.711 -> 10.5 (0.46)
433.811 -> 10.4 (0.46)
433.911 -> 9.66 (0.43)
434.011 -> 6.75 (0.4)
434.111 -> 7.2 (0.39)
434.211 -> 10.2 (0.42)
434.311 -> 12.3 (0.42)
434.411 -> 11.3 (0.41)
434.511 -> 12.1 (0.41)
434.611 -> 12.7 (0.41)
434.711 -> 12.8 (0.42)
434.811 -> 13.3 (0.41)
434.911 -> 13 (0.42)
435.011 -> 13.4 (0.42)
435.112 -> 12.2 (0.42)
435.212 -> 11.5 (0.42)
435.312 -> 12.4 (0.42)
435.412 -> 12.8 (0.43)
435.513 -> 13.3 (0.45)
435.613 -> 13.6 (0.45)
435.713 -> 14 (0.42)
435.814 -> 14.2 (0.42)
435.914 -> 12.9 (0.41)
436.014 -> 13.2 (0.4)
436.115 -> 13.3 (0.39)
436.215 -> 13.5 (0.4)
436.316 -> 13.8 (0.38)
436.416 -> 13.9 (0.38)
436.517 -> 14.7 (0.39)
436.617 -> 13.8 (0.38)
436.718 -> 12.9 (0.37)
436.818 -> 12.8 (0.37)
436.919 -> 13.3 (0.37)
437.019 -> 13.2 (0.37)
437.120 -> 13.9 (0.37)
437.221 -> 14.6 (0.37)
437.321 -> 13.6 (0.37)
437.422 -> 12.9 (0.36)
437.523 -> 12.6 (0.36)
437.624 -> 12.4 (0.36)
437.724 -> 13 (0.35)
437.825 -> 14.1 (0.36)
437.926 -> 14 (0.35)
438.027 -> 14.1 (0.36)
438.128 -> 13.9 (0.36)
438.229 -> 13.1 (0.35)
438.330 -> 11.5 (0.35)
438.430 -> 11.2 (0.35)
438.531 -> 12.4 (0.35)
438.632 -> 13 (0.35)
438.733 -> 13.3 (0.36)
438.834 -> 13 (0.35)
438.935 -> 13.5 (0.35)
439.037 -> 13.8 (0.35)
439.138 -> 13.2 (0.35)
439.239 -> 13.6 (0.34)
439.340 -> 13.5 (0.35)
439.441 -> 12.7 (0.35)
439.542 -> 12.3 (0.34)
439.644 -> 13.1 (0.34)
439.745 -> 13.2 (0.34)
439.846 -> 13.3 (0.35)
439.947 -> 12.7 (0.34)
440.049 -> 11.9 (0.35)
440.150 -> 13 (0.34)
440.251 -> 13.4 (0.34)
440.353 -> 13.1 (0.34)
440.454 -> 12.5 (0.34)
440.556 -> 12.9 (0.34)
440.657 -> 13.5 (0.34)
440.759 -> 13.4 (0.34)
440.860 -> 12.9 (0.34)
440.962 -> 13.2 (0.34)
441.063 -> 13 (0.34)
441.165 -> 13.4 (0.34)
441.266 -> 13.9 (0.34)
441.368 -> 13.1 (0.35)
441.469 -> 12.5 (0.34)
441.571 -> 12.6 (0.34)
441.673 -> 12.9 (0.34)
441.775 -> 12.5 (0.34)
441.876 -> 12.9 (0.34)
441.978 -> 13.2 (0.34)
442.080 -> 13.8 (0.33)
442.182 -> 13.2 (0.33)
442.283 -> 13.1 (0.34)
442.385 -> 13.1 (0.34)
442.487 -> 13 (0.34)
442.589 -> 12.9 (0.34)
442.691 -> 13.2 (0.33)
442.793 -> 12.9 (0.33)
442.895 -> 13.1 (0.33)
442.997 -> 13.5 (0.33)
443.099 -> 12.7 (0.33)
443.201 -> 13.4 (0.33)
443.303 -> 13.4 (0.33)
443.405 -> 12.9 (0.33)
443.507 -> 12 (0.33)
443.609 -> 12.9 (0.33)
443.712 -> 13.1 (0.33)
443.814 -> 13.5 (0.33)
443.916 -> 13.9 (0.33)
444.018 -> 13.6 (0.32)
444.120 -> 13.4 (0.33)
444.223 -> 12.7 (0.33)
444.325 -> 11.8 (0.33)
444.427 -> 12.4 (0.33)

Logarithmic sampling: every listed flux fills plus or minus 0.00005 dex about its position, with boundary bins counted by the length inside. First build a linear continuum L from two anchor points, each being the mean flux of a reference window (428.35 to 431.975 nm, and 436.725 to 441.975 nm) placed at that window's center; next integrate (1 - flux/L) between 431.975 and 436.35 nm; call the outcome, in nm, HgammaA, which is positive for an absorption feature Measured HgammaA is 0.13 nm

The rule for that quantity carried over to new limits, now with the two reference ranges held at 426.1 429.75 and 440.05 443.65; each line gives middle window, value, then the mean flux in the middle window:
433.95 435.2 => 0.16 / 11.4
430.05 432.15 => 0.03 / 12.9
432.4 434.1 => 0.14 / 12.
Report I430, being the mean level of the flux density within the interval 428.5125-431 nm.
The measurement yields 12.6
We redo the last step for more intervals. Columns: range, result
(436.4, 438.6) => 13.3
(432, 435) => 12.2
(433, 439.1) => 12.7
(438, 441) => 13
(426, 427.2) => 13.4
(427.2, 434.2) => 12.6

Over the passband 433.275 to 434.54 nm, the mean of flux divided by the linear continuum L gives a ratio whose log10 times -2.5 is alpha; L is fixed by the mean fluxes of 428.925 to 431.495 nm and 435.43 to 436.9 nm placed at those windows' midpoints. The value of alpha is 0.21 mag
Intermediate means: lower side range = 12.6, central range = 10.9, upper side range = 13.5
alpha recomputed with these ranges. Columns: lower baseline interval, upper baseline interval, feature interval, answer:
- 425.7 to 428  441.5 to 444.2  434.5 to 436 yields 0.02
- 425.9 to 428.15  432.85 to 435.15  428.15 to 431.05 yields 0.01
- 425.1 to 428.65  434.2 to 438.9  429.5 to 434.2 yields 0.06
